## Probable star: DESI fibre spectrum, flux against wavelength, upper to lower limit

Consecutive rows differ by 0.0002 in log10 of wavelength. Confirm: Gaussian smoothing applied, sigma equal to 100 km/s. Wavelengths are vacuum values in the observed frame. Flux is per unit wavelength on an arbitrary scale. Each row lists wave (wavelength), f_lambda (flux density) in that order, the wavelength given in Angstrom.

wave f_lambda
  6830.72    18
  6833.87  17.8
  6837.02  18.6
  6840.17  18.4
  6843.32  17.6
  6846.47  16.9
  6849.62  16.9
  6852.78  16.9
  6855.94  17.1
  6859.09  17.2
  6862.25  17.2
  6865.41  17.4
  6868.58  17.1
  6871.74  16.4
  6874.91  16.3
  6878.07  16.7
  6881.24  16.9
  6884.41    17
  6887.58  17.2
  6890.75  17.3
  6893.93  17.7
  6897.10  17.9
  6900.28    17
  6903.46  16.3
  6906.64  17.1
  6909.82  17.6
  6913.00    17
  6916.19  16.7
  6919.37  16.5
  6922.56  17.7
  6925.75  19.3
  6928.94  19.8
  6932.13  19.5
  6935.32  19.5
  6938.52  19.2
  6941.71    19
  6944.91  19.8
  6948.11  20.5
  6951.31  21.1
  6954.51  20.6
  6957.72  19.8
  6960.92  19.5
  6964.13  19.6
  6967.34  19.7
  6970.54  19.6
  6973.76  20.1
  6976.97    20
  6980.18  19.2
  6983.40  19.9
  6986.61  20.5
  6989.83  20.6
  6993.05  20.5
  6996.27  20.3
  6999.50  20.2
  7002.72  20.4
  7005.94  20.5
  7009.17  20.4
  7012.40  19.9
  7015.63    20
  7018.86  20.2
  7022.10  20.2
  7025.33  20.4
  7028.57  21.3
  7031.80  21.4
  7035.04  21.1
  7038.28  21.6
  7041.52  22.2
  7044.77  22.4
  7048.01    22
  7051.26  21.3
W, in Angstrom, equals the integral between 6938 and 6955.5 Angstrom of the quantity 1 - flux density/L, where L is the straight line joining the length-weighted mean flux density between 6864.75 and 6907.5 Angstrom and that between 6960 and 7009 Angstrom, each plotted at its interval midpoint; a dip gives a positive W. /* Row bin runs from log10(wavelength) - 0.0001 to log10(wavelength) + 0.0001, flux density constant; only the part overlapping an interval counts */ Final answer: -1.1 Angstrom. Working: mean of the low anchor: 17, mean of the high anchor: 20.1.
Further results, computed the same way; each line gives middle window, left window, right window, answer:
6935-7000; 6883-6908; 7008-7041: -2.8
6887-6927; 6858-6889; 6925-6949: 2.2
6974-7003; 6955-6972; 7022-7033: 0.0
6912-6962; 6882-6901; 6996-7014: -1.6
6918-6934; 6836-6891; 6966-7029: 0.0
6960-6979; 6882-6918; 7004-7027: -0.7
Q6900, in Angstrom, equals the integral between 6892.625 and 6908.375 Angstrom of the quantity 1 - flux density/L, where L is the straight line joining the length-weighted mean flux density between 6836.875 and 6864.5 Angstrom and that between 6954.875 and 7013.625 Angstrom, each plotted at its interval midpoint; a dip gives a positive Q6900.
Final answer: 1.00 Angstrom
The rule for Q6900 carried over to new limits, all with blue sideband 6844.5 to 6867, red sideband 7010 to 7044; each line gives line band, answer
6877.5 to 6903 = 0.9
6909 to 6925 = 1.1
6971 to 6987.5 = -0.1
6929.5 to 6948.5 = -0.6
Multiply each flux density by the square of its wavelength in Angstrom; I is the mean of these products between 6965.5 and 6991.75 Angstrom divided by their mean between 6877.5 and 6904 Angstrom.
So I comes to 1.19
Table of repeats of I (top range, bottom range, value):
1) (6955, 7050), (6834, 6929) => 1.23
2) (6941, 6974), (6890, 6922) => 1.18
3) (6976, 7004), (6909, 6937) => 1.13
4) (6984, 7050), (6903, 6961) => 1.13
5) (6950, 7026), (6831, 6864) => 1.20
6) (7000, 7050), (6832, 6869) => 1.26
